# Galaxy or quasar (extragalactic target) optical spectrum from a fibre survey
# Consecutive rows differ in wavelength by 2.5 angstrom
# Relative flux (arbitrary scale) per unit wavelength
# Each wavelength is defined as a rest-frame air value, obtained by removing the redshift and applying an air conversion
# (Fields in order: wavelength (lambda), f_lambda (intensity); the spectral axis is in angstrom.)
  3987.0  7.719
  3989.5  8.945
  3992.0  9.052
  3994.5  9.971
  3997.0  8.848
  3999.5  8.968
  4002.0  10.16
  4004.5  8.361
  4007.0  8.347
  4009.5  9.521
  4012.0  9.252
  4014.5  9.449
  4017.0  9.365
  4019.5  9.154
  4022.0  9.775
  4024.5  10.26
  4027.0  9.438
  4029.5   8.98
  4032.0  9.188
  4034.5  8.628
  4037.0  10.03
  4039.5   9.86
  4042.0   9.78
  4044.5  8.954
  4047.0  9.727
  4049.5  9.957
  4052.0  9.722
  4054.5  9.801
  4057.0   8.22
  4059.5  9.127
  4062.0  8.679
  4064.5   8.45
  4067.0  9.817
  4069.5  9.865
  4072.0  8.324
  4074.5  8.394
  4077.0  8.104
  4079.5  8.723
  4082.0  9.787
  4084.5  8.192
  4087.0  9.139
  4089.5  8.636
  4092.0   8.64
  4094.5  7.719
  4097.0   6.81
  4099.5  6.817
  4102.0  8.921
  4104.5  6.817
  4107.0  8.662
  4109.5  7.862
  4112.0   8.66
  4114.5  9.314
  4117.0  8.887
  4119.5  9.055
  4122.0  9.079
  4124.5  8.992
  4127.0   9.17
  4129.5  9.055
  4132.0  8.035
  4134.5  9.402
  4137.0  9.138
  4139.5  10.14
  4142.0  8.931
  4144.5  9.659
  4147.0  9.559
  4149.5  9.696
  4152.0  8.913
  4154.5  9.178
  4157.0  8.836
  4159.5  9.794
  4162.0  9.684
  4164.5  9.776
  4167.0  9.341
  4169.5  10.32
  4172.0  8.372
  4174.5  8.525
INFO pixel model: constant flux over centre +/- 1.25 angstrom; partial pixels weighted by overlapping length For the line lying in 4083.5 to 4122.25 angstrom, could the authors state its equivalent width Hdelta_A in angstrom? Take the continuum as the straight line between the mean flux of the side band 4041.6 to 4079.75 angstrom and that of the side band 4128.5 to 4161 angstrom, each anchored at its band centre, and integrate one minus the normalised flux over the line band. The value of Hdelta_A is 3.7 angstrom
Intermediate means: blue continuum 9.1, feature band 8.31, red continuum 9.26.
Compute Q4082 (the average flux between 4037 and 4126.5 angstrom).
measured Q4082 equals 8.81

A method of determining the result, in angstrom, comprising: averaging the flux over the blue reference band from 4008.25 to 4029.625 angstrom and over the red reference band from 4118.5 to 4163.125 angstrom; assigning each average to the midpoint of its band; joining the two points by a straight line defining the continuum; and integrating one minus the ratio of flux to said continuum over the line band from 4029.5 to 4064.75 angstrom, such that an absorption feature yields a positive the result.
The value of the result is 0.5 angstrom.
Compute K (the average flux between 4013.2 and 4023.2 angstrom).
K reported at 9.43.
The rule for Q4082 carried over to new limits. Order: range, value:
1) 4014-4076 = 9.31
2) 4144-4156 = 9.37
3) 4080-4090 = 8.95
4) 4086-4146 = 8.65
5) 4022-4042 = 9.52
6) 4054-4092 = 8.86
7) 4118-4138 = 8.99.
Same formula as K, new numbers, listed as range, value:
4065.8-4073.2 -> 9.34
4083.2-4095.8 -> 8.46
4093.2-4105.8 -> 7.43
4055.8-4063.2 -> 8.68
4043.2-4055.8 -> 9.63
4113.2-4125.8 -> 9.06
